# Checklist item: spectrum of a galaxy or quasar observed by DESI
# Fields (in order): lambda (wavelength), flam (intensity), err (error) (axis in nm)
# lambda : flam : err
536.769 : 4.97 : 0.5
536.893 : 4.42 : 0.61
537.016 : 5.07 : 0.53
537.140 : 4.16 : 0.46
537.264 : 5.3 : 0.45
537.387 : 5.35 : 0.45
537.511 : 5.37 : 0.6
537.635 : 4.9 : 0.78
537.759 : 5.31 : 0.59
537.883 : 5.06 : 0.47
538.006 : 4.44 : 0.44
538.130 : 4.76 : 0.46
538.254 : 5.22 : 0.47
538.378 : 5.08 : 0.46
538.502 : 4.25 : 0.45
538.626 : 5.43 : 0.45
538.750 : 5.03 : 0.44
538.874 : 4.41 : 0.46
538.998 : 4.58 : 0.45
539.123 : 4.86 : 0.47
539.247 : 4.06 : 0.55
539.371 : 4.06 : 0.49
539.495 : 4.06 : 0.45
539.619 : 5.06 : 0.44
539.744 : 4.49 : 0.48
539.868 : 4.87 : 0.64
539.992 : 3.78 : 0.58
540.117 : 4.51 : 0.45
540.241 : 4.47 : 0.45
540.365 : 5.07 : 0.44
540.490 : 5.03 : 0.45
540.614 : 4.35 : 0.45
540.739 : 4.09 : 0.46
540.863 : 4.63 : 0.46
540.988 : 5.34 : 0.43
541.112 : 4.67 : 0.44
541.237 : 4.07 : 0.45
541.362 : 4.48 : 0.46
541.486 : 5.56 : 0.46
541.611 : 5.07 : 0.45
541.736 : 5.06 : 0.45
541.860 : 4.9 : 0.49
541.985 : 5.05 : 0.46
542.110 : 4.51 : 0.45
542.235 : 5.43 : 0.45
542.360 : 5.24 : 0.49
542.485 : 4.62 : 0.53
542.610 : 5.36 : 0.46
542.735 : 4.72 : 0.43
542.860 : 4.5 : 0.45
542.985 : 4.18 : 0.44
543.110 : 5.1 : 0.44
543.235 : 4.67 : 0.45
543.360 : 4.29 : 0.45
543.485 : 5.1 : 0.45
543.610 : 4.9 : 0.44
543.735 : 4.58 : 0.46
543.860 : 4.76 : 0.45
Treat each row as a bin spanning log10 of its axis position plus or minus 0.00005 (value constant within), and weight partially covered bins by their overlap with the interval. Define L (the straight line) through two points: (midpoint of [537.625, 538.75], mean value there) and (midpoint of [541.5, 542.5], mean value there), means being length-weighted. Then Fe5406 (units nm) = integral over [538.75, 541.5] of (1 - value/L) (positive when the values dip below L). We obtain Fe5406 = 0.24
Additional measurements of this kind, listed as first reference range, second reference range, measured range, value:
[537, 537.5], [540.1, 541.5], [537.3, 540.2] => 0.07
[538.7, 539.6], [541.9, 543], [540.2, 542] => -0.03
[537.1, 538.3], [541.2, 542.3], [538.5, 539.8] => 0.10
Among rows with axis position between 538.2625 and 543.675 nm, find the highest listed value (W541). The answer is 5.56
